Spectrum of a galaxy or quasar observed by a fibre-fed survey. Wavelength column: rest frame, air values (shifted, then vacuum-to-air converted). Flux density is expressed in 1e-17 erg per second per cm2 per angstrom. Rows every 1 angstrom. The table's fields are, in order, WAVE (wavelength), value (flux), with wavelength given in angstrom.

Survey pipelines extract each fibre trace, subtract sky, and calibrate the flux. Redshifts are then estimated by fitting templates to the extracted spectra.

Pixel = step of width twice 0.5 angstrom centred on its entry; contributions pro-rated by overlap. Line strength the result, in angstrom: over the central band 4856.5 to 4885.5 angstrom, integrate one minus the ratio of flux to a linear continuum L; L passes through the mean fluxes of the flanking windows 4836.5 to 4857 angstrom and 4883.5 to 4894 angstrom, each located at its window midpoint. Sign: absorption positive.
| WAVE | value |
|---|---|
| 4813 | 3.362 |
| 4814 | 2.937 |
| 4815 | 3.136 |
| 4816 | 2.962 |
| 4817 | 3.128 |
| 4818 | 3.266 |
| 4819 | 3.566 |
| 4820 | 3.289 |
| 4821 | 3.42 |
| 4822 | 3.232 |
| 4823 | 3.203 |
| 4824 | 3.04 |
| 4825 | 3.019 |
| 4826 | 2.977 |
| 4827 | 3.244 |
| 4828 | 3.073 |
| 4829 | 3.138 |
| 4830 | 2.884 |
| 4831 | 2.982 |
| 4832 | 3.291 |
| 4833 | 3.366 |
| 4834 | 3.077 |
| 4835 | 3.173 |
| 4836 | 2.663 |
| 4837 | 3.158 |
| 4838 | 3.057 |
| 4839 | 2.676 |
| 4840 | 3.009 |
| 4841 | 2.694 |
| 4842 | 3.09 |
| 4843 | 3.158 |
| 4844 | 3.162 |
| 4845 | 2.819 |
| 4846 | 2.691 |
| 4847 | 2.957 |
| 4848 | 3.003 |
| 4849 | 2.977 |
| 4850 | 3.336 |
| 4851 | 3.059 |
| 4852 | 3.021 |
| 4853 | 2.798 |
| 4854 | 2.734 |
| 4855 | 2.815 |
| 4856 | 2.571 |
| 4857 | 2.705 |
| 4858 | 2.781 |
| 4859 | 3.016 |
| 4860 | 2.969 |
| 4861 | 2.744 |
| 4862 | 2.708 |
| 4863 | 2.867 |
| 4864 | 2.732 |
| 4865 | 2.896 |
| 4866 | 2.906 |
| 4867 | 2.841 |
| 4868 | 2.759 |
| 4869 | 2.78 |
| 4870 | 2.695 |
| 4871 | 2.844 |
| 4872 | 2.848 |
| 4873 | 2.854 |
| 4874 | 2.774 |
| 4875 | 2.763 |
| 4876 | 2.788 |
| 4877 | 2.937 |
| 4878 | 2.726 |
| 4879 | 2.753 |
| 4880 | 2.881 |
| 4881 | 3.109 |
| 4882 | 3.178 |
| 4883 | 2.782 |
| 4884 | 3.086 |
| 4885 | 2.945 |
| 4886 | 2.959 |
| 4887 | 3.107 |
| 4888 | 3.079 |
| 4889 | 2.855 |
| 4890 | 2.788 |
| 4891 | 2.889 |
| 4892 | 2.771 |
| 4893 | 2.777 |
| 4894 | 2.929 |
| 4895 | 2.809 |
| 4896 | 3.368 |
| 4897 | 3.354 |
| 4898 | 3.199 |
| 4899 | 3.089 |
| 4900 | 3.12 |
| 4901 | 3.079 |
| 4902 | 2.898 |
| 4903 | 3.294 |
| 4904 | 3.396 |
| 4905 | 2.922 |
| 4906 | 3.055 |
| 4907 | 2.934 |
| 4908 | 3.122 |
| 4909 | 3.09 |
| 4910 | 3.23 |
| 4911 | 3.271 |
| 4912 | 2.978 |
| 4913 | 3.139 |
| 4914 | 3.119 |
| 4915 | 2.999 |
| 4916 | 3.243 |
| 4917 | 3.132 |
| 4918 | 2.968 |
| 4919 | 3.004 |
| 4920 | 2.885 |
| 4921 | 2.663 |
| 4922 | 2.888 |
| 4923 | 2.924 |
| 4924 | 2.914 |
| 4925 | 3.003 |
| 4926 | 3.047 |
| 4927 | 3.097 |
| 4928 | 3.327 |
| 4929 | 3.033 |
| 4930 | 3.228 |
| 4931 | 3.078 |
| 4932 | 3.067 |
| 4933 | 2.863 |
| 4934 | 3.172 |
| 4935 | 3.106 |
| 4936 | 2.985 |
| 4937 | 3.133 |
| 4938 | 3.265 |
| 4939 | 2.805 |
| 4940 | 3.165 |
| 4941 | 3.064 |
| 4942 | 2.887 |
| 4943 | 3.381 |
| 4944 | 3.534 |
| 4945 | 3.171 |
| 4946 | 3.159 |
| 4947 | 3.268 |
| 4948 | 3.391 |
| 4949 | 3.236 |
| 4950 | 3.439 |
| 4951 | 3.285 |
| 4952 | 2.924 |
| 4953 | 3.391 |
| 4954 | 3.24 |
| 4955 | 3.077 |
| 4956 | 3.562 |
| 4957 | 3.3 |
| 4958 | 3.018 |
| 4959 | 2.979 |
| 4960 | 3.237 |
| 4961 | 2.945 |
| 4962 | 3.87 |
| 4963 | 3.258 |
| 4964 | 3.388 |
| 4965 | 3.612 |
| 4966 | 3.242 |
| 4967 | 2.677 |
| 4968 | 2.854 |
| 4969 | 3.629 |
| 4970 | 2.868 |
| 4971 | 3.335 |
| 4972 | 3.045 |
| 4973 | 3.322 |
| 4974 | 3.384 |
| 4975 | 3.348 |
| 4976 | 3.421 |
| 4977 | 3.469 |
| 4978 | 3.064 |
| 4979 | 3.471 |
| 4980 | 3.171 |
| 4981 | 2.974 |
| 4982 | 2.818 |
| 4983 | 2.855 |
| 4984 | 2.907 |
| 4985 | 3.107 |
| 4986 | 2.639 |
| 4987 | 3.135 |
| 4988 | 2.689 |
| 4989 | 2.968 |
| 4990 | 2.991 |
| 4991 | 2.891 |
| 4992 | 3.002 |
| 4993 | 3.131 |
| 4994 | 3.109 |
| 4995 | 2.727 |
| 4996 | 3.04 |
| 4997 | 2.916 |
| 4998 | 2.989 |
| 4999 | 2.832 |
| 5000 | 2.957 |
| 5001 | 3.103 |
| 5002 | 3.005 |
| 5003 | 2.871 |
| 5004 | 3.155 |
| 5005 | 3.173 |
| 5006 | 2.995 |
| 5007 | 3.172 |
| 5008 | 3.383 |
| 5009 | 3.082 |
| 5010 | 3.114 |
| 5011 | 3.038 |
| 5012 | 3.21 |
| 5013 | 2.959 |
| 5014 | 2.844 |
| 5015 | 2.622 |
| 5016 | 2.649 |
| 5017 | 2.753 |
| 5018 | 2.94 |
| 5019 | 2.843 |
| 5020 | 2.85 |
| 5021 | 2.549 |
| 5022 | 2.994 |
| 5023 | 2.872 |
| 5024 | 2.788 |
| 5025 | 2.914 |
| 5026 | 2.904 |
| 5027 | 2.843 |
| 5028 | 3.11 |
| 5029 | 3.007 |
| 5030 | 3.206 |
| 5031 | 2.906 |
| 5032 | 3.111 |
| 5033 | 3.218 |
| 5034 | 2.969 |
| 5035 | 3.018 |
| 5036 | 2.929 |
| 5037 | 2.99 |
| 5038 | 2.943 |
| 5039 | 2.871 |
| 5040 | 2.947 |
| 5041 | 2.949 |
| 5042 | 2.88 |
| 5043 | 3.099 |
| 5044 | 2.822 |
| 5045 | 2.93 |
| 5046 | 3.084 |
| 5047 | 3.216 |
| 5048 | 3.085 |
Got 0.78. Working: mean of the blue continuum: 2.93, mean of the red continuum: 2.93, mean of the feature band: 2.85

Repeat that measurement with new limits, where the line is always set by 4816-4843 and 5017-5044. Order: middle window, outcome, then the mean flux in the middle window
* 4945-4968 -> -1.83 angstrom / 3.24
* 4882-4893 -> 0.45 angstrom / 2.93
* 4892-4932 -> -0.35 angstrom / 3.06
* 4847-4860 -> 0.75 angstrom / 2.91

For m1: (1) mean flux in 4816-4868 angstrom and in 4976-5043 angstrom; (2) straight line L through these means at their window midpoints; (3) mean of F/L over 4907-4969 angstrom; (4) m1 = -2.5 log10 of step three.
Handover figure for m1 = -0.053 mag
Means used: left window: 3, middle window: 3.14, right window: 2.98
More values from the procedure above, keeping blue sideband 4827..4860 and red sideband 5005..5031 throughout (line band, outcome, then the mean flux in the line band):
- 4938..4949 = -0.081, 3.19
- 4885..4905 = -0.025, 3.03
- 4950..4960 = -0.090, 3.21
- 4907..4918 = -0.055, 3.12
